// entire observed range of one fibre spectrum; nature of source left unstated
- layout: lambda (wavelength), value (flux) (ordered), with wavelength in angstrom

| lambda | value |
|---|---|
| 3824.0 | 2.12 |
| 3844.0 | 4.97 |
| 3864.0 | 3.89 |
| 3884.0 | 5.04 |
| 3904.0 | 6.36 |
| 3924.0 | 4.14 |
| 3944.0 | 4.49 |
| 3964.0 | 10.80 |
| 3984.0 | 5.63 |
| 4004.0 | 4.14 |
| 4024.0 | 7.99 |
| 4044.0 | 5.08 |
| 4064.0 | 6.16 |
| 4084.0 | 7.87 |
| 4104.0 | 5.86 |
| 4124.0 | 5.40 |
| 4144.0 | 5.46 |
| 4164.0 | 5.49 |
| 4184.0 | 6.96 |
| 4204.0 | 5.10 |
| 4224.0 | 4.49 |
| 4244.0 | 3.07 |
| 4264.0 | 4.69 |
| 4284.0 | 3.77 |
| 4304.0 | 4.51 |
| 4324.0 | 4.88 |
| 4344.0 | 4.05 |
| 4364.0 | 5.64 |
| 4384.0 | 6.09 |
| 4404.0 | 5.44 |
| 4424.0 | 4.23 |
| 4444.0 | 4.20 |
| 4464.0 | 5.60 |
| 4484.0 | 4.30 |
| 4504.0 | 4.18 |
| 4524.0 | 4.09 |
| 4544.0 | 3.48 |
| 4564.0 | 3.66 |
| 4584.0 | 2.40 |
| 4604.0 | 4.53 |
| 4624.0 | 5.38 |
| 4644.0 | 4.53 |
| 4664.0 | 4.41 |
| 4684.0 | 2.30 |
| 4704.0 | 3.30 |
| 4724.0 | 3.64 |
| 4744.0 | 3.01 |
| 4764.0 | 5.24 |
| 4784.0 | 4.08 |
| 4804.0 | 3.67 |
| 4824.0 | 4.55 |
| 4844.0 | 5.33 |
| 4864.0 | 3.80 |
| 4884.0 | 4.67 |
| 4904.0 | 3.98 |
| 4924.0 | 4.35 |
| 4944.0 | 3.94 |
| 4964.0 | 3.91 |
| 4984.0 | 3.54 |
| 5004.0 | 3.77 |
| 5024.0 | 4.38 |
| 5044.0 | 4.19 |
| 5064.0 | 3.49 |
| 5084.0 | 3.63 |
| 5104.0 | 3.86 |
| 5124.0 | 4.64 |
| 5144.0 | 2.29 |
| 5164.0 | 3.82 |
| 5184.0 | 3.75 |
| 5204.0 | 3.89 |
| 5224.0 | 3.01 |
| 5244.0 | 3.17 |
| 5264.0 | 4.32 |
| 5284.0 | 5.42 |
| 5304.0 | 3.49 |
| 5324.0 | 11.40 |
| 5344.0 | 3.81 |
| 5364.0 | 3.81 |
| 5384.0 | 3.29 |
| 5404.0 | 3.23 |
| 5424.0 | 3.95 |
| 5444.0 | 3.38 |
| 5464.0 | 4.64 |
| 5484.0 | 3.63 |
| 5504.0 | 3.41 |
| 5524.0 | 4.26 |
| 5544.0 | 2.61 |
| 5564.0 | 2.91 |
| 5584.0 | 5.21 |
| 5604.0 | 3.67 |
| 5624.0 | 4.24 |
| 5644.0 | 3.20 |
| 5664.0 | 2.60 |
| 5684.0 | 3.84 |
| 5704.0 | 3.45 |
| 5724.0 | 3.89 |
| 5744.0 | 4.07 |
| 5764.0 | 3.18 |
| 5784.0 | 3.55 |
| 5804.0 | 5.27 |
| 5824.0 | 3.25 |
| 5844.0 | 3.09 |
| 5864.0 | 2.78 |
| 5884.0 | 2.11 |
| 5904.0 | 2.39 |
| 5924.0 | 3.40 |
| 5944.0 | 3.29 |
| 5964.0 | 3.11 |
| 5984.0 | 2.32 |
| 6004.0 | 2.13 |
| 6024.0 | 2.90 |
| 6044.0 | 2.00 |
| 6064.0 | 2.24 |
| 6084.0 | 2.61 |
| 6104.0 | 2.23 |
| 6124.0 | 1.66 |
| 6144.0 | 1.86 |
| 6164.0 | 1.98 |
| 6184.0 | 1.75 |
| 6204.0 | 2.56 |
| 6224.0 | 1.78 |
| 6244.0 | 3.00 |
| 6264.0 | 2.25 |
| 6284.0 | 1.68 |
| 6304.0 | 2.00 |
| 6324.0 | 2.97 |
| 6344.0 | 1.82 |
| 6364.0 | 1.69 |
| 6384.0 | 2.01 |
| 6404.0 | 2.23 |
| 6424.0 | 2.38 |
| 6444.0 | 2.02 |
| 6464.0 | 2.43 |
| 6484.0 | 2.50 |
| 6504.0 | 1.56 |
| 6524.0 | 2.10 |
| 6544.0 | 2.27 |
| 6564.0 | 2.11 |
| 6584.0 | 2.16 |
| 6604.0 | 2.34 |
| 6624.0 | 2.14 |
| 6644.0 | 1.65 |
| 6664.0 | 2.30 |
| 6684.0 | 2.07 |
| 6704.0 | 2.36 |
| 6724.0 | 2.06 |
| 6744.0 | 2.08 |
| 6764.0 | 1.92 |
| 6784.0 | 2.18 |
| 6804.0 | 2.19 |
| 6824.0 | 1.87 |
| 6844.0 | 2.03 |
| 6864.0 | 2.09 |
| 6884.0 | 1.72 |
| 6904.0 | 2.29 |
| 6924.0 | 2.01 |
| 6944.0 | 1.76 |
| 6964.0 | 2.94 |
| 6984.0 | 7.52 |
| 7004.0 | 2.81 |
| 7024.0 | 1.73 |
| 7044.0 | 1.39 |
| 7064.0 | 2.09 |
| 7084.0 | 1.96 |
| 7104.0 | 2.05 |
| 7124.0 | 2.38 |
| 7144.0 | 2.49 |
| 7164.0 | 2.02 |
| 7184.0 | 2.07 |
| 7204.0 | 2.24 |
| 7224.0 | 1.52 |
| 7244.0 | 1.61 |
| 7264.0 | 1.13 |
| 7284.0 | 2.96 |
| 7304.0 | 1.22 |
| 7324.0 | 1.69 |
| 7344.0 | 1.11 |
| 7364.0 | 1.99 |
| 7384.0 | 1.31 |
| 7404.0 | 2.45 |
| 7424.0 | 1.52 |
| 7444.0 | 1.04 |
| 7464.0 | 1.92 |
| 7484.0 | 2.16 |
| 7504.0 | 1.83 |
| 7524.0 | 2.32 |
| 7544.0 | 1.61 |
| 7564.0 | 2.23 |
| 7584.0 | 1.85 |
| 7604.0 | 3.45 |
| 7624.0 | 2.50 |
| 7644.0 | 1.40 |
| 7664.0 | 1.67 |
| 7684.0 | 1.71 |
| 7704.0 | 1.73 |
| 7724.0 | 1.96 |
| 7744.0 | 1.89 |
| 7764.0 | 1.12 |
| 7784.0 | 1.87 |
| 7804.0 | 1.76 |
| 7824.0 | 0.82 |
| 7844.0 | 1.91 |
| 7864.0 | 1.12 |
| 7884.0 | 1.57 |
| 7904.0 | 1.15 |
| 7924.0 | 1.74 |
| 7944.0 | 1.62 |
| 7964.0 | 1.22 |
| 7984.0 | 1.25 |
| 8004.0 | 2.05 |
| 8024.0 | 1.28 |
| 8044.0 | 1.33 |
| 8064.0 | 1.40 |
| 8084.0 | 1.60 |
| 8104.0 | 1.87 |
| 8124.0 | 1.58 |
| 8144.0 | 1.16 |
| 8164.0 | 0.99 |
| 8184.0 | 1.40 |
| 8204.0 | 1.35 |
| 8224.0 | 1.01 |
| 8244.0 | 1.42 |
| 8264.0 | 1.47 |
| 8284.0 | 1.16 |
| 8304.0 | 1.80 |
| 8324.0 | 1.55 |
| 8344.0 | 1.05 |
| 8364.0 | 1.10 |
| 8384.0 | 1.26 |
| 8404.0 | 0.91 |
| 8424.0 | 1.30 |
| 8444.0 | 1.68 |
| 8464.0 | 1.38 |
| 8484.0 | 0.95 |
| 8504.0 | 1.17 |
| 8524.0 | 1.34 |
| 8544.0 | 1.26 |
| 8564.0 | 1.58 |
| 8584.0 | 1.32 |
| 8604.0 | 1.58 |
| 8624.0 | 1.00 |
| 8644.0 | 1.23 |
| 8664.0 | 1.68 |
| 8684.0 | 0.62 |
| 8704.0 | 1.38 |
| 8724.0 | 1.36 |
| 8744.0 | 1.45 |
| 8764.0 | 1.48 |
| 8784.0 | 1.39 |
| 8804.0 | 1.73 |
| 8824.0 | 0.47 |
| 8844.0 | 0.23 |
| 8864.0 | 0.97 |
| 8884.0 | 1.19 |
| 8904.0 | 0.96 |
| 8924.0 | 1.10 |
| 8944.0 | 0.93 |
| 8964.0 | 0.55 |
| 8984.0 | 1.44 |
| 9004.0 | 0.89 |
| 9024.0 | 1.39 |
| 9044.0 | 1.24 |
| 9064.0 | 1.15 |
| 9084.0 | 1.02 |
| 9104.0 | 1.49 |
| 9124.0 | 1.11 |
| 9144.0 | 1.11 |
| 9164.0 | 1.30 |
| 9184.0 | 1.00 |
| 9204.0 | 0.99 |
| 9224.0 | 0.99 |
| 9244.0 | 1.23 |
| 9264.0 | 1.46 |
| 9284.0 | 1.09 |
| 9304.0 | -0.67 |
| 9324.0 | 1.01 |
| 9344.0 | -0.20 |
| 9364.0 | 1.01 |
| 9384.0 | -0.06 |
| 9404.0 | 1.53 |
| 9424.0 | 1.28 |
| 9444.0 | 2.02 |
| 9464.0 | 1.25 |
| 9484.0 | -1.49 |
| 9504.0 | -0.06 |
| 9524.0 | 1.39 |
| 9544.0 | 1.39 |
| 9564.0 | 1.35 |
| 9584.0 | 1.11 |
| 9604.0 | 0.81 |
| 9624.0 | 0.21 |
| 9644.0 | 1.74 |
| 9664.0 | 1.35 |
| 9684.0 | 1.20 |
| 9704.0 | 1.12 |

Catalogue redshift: 0.06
